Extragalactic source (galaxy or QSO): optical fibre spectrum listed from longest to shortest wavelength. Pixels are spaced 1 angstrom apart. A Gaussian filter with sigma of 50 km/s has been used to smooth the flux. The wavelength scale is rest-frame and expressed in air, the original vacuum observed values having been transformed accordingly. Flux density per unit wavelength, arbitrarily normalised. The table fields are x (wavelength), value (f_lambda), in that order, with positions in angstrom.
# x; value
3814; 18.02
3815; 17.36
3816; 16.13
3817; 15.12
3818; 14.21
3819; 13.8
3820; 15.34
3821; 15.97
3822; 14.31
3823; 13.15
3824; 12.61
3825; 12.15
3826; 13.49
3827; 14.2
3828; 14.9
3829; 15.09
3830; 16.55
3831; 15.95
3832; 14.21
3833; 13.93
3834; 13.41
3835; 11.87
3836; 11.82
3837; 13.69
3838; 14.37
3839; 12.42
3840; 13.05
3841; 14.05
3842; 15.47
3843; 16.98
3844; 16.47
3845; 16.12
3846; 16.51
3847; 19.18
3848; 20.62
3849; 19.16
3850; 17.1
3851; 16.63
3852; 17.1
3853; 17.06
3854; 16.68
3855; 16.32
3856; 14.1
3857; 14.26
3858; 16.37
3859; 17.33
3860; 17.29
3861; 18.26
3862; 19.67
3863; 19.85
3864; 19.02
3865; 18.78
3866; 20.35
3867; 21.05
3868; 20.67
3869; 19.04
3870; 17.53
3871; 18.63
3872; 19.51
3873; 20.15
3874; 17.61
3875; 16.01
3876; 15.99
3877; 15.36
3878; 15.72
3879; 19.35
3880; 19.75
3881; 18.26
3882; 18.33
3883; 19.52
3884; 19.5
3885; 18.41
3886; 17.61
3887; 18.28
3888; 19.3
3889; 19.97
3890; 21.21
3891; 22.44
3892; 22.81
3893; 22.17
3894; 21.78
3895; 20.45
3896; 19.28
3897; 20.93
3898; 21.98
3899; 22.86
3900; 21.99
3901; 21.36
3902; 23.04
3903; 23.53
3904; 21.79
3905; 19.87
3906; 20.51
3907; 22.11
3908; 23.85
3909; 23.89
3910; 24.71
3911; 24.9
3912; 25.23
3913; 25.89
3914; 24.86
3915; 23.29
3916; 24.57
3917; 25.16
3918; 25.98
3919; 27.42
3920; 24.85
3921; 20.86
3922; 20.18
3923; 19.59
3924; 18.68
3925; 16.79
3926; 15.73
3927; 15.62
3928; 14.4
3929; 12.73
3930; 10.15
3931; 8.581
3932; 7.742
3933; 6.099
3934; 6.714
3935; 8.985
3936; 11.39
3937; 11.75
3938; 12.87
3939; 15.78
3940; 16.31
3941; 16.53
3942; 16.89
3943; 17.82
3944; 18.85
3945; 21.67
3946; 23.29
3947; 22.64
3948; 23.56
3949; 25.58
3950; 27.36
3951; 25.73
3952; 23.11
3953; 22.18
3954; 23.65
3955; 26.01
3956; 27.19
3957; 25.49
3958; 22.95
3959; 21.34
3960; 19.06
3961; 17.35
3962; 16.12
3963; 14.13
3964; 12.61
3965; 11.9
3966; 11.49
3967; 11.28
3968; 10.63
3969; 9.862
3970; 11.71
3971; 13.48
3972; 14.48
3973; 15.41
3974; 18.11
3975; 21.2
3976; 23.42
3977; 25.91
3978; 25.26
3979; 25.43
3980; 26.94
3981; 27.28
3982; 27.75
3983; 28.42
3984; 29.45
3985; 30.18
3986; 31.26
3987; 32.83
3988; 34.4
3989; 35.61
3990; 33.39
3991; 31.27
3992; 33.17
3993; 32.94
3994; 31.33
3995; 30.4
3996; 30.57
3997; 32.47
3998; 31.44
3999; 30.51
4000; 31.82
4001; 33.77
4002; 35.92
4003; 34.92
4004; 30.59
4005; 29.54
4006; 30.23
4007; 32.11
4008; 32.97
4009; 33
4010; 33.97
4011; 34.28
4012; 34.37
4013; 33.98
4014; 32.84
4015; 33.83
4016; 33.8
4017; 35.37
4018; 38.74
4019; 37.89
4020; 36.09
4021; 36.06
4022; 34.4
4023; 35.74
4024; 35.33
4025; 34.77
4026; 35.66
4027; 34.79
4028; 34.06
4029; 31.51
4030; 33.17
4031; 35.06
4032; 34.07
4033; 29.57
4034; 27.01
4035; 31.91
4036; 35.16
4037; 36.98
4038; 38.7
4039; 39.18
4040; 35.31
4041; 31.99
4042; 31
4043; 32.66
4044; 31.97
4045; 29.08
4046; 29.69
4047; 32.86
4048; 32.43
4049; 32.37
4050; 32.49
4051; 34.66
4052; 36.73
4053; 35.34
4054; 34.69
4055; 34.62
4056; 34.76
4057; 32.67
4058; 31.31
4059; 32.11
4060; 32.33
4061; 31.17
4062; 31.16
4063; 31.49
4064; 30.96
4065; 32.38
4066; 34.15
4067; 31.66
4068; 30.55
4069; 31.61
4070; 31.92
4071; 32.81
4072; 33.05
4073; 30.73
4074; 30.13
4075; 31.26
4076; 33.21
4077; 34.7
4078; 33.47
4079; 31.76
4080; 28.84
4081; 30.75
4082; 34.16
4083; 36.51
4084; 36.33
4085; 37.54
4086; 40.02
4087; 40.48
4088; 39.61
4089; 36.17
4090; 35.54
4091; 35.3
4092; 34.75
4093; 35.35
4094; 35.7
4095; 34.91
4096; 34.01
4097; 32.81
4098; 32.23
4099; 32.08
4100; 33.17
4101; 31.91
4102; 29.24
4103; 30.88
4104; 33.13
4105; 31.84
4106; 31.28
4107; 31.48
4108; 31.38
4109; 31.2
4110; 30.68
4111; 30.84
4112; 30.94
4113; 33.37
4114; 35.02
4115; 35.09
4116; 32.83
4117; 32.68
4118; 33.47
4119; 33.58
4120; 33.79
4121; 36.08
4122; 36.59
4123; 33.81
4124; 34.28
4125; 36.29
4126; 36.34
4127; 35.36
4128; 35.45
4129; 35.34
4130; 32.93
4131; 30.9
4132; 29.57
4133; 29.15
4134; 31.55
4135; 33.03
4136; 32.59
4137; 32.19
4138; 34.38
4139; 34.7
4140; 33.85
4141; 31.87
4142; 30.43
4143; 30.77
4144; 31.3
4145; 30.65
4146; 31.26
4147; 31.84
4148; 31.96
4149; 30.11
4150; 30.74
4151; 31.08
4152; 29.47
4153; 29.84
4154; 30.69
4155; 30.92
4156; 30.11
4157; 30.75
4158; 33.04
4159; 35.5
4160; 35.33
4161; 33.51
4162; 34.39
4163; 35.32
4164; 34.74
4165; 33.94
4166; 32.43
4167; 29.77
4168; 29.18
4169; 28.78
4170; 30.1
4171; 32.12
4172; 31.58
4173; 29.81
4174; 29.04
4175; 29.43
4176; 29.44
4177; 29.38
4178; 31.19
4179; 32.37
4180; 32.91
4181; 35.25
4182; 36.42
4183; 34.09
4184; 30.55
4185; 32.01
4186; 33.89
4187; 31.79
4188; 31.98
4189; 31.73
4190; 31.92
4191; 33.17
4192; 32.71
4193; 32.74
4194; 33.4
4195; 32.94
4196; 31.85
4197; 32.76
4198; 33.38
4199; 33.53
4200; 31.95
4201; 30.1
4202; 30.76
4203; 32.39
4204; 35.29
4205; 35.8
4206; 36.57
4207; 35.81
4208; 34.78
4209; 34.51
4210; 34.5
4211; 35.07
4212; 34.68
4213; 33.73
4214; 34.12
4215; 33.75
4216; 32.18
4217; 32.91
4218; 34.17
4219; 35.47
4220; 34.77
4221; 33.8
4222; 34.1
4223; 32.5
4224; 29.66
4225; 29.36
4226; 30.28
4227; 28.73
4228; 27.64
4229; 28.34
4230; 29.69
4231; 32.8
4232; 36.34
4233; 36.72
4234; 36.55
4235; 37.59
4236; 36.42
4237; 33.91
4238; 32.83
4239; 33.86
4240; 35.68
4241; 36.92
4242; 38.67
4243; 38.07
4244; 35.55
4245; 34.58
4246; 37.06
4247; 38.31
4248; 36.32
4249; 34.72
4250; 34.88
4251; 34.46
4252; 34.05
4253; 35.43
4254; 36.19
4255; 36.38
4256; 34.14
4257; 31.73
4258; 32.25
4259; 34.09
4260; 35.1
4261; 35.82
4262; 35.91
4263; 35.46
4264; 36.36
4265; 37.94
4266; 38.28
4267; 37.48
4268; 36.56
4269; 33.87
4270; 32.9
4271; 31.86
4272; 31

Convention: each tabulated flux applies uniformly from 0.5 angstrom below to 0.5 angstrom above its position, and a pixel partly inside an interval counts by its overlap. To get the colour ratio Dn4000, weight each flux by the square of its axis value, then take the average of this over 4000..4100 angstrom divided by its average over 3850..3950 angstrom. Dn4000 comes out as 1.91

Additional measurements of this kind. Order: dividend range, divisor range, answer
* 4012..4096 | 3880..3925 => 1.67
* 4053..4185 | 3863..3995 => 1.74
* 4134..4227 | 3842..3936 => 1.98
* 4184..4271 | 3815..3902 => 2.35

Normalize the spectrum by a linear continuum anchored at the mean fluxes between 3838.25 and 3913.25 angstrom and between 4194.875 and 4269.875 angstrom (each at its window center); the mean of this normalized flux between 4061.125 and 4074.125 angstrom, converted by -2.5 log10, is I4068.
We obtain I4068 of -0.16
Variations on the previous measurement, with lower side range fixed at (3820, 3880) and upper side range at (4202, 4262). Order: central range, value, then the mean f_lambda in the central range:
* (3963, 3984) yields 0.184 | 18.8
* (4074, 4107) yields -0.224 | 33.9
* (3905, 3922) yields -0.234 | 24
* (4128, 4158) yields -0.054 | 31.6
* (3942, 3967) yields 0.031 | 20.6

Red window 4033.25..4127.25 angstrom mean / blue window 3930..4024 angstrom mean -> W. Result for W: 1.3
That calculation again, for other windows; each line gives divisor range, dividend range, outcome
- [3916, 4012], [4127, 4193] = 1.41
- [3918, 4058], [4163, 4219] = 1.24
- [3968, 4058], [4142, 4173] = 1.02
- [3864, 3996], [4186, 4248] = 1.63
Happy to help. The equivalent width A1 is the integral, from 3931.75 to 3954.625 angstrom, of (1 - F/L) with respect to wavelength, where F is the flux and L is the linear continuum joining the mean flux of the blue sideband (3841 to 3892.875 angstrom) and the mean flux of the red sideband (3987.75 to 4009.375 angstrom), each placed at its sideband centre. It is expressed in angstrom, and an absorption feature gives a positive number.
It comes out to 7.56 angstrom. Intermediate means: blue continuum 18.2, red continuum 32.4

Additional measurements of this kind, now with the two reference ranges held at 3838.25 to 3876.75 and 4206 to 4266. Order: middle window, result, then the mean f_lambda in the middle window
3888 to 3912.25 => -3.5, 22.1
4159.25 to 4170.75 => -0.5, 32.6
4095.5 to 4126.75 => -4.5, 33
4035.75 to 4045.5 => -3.3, 34.2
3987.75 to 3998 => -3.9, 32.5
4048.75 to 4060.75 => -3.4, 33.6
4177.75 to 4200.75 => -0.3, 32.8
